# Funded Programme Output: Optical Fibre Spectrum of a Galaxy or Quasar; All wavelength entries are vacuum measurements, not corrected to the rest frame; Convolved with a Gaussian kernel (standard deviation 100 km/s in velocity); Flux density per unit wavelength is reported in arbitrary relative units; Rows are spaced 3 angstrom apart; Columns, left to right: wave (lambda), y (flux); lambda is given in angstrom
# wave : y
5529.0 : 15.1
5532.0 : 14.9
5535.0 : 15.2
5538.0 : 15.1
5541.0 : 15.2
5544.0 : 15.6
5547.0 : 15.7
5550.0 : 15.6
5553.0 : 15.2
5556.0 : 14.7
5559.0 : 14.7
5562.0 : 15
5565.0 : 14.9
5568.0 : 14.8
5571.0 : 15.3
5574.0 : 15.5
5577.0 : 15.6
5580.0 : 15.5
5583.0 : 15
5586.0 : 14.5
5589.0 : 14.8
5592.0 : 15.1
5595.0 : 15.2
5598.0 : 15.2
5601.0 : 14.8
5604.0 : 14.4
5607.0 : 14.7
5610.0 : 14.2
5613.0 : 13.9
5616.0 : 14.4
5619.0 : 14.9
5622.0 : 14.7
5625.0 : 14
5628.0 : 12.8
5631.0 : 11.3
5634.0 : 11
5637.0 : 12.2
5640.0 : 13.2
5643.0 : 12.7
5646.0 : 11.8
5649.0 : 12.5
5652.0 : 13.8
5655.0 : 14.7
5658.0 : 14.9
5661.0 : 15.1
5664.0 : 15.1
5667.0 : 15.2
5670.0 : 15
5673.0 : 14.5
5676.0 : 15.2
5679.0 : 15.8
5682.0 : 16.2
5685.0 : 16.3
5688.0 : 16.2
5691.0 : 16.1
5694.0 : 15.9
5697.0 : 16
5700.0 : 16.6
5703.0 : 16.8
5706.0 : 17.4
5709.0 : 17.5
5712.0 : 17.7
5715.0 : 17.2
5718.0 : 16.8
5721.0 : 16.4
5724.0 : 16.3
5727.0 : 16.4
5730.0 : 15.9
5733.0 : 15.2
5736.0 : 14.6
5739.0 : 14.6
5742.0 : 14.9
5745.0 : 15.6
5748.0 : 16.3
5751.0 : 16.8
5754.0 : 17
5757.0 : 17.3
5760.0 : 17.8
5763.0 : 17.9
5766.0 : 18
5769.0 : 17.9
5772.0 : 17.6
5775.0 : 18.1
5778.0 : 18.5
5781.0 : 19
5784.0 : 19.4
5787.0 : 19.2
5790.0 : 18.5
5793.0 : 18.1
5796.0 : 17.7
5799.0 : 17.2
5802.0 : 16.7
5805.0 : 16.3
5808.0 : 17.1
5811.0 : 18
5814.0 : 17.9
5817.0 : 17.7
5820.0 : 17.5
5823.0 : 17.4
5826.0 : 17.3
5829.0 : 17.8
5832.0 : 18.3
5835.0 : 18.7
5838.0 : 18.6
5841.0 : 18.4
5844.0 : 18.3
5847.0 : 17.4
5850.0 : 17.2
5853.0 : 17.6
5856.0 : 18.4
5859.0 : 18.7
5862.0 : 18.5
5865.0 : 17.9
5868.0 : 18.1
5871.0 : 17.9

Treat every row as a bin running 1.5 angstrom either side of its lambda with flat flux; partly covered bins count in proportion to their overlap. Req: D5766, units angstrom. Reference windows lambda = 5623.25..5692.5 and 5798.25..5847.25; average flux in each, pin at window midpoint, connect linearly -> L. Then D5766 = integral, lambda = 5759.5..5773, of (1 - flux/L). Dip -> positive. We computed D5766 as -1.1 angstrom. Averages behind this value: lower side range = 14.2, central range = 17.9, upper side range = 17.7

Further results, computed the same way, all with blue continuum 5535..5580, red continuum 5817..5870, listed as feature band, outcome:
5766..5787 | -1.3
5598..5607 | 0.5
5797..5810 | 0.5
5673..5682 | 0.5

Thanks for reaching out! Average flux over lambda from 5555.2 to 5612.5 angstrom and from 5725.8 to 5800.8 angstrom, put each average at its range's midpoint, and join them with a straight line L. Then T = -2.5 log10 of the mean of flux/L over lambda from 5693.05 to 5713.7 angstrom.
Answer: -0.03 mag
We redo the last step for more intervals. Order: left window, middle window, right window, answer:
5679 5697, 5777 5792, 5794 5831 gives -0.11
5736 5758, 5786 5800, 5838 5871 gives -0.08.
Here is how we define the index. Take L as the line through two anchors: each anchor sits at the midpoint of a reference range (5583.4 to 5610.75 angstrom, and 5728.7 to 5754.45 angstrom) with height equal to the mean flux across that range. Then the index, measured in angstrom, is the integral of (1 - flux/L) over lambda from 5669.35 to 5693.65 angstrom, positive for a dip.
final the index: -0.7 angstrom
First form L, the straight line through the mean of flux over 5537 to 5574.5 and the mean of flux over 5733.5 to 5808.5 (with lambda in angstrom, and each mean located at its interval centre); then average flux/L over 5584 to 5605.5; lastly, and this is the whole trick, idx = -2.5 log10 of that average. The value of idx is 0.05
